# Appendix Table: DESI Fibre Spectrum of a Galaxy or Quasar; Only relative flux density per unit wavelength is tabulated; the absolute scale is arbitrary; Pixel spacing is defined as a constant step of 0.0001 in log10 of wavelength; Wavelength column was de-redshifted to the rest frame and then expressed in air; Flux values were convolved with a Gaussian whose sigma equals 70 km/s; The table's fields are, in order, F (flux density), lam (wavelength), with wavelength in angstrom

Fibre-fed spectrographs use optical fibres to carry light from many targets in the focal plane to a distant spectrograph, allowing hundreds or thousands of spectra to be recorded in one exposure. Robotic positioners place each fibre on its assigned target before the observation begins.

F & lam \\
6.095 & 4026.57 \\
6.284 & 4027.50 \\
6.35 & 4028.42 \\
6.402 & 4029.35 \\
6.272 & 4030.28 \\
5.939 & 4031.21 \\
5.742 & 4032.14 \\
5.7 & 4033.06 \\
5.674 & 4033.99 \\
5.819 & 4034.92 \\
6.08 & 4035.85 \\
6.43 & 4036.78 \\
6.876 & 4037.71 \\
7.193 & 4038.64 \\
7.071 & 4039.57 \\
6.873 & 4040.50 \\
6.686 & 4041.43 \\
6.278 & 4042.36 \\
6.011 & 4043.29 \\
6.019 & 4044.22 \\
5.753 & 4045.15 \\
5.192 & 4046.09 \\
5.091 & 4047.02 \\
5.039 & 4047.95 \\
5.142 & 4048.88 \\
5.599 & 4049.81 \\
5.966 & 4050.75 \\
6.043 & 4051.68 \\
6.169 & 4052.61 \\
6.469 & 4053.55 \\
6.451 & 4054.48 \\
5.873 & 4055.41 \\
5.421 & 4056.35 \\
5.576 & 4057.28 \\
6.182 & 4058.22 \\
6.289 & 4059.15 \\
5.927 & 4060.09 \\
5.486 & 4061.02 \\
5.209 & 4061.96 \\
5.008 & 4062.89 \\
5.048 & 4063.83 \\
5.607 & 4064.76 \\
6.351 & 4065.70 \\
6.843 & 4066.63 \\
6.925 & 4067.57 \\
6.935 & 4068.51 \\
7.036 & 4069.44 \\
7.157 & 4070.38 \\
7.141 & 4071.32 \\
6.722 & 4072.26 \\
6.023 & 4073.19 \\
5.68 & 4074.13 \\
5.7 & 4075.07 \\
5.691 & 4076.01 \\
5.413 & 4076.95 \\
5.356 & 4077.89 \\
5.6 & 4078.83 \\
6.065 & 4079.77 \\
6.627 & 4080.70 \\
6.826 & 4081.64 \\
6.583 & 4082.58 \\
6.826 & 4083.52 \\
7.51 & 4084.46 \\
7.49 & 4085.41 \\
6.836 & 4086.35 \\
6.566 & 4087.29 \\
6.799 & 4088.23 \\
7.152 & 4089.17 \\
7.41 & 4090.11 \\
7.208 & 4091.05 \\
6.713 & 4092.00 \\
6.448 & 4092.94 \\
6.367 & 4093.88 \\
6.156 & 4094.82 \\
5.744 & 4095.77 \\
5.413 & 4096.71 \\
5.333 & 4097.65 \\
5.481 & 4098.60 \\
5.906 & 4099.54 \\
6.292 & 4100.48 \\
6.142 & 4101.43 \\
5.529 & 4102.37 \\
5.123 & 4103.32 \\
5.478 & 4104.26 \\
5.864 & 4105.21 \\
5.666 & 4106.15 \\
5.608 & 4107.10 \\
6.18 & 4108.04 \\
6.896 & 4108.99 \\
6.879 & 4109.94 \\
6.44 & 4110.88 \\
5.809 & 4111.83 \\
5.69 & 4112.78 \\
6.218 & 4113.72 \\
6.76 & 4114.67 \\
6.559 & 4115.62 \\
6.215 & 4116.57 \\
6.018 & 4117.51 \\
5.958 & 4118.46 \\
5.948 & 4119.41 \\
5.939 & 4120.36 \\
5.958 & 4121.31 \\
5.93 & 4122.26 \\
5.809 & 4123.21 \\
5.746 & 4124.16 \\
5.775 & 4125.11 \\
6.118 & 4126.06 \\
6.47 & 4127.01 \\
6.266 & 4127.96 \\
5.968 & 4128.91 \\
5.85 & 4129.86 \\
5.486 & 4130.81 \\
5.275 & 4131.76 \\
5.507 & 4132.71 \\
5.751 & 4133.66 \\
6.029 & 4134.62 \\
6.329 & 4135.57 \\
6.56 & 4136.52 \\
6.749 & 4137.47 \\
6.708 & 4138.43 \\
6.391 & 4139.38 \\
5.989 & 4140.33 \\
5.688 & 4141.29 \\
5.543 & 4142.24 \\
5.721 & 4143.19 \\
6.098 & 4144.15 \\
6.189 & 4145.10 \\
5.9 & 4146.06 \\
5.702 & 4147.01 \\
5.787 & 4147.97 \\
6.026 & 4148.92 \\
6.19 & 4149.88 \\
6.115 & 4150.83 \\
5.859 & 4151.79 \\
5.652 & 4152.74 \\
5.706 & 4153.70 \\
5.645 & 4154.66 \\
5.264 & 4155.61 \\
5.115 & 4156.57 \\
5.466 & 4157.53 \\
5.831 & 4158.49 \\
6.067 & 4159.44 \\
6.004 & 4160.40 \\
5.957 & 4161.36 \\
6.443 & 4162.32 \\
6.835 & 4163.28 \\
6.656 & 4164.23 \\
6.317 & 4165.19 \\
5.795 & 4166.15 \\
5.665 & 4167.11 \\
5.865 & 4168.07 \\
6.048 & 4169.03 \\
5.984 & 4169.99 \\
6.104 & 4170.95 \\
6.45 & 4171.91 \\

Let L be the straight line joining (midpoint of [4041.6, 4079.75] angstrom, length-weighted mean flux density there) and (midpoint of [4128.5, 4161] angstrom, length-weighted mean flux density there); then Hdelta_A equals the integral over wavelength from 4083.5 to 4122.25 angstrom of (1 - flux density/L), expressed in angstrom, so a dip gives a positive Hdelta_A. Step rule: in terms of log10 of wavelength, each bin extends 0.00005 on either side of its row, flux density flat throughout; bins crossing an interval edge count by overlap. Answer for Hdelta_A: -2.2 angstrom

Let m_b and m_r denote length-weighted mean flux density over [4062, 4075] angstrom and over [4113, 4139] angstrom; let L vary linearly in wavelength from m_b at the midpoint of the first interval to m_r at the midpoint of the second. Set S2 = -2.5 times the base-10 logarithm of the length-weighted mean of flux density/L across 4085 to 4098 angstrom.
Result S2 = -0.06 mag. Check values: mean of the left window 6.29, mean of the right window 6.07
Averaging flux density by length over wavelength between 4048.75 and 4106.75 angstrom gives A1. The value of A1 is 6.16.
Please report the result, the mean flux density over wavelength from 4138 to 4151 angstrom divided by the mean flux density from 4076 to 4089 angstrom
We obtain 0.93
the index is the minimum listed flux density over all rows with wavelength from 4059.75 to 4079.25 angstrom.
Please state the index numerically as 5.008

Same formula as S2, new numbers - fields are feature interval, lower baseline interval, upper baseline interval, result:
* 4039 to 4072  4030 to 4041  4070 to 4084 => 0.04 mag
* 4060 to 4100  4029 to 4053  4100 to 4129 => -0.04 mag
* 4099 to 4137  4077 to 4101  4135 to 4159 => 0.03 mag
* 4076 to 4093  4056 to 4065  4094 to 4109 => -0.16 mag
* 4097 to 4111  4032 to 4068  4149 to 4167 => 0.01 mag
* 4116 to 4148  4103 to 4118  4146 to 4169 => 0.01 mag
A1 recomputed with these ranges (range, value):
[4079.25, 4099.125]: 6.55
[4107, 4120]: 6.24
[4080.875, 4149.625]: 6.16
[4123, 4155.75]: 5.95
